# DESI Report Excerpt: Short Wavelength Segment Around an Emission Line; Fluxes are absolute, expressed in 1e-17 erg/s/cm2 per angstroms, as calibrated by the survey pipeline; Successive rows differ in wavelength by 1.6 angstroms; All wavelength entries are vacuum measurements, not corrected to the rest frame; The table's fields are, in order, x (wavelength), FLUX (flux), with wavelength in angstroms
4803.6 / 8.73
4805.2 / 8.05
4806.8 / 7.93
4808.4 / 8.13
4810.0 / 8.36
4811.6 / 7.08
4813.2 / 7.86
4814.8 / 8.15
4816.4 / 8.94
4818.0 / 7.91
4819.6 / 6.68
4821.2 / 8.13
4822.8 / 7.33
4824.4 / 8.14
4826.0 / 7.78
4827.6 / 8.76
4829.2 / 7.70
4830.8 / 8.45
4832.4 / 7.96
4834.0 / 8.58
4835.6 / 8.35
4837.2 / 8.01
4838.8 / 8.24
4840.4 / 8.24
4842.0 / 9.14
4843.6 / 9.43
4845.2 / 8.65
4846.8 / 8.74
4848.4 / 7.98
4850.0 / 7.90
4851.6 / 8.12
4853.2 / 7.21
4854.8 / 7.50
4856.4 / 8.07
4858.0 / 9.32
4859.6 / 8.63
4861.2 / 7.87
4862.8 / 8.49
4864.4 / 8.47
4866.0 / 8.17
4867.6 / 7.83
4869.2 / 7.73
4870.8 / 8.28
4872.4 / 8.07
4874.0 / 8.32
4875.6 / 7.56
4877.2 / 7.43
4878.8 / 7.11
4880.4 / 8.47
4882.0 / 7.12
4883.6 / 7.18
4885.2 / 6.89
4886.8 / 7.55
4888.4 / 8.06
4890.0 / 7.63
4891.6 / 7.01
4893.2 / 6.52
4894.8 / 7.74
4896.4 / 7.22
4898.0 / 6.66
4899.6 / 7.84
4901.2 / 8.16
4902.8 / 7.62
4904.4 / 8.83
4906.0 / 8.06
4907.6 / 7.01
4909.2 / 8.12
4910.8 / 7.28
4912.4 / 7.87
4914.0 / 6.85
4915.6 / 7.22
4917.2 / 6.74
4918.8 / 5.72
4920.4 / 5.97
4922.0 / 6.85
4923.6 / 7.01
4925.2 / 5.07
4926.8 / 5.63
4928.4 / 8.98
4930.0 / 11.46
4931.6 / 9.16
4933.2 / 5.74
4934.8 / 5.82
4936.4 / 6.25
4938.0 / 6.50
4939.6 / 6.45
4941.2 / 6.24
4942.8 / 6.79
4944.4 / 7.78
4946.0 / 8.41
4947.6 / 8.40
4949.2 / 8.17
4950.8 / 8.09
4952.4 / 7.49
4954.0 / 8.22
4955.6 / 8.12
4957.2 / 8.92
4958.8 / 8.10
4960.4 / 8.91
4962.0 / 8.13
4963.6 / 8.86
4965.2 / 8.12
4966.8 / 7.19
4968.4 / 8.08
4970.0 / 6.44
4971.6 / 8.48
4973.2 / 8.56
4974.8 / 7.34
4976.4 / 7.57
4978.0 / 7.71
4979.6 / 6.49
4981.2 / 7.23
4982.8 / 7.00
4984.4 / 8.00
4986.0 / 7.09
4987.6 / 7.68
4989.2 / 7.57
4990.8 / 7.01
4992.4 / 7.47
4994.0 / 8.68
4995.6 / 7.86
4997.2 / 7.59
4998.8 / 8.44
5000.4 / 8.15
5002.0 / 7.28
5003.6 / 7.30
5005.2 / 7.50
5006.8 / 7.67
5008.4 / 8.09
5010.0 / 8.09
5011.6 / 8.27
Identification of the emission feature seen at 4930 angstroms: H-gamma 4340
